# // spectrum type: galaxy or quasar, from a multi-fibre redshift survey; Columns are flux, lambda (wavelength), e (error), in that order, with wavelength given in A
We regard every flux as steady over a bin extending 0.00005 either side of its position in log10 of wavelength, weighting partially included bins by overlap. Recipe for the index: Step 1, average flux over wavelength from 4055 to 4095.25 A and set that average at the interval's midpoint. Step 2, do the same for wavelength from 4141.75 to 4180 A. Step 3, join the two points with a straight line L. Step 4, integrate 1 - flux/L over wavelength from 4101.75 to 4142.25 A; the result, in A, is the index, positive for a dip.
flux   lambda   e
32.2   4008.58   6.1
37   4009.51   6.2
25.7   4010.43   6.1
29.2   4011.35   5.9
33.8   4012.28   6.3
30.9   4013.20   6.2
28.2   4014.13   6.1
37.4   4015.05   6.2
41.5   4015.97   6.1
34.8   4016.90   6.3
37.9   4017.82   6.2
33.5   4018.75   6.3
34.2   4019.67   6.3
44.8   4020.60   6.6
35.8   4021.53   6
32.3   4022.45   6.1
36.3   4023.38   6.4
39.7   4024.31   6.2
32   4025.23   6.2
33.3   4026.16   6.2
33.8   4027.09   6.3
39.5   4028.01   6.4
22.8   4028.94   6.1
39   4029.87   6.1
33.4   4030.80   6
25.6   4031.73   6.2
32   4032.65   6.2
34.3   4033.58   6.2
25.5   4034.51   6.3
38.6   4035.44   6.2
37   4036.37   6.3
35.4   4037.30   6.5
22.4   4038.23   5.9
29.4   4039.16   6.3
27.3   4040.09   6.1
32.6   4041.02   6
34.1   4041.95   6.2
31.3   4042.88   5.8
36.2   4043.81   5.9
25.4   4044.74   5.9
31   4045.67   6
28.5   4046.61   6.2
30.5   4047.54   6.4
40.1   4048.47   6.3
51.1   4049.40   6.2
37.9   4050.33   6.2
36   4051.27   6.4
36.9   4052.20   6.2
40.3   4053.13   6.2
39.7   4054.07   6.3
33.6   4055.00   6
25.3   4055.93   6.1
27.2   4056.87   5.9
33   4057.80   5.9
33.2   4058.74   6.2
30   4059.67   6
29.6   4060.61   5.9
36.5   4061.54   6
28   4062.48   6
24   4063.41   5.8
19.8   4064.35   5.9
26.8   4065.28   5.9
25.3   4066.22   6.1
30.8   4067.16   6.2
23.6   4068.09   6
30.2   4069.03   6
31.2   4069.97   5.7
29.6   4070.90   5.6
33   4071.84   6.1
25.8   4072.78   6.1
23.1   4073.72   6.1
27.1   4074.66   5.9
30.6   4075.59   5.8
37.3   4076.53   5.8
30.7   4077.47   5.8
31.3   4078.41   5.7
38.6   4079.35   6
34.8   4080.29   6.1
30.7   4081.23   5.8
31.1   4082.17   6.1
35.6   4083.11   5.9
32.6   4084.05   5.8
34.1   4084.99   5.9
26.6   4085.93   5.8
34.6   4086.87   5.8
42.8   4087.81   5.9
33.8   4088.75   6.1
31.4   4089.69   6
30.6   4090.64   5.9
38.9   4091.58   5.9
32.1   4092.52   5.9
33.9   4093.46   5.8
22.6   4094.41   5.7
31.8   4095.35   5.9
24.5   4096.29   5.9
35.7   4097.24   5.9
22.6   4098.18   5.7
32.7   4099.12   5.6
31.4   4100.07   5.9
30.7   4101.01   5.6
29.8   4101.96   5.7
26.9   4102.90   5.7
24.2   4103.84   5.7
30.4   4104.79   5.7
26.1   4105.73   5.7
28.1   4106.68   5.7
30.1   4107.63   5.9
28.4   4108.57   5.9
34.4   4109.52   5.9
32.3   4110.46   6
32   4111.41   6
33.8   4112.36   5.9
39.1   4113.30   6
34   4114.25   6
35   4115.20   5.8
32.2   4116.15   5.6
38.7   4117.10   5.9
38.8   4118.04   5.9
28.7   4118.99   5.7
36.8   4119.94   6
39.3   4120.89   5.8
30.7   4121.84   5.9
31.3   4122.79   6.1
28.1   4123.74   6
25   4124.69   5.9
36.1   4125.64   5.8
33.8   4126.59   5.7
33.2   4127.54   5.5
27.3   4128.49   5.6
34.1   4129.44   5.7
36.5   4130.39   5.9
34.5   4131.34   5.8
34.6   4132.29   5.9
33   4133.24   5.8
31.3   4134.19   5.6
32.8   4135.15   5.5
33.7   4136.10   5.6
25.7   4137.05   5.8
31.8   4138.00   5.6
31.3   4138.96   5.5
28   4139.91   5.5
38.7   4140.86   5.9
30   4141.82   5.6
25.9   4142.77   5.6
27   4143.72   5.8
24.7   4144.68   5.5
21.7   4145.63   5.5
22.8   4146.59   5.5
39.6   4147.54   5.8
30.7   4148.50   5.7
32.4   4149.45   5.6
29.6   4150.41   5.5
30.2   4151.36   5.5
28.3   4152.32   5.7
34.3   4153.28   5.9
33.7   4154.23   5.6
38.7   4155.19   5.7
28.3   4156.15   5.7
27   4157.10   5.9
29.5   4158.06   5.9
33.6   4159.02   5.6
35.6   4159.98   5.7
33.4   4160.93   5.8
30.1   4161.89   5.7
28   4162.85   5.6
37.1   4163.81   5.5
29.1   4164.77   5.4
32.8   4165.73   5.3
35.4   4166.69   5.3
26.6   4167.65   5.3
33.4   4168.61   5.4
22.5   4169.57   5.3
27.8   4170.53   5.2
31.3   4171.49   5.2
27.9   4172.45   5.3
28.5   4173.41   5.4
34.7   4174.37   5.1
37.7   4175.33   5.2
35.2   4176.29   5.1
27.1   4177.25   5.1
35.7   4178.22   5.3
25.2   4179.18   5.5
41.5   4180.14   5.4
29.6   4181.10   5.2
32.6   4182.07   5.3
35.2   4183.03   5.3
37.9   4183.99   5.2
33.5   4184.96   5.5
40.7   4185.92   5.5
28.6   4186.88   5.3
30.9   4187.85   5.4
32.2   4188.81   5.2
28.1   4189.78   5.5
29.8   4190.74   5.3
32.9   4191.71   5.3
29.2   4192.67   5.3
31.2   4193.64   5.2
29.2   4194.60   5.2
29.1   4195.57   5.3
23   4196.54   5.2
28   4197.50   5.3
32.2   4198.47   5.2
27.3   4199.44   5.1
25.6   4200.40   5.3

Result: -1.9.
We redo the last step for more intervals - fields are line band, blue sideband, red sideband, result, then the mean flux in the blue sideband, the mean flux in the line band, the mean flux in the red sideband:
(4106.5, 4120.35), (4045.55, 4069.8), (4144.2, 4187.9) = -0.8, 31.9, 33.6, 31.5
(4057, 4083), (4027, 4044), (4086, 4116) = 1.5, 32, 29.9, 31.4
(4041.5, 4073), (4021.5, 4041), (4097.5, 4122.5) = 0.6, 32.6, 31.7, 31.9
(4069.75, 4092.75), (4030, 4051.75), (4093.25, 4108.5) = -1.7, 33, 32.3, 28.7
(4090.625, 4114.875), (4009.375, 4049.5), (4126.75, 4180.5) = 1.1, 33.3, 30.7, 31.3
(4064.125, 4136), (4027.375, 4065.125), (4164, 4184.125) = 1.2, 32.3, 31.5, 31.8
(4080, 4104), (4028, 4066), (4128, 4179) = 0.2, 32.1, 31.5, 31.1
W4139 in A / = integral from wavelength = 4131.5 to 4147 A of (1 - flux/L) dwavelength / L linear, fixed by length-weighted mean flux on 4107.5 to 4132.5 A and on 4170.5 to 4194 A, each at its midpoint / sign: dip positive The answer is 1.56 A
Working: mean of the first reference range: 33.3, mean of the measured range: 29.7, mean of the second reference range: 32.3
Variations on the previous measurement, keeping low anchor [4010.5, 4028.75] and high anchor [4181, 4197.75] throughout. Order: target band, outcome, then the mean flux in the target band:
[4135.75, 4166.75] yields 1.2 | 30.8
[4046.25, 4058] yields -0.5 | 35.5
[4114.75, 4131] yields -0.3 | 33.3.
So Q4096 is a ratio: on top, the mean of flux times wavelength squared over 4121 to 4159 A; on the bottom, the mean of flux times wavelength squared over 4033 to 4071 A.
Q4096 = 1.02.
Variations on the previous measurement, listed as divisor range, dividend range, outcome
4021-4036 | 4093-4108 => 0.89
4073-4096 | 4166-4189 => 1.04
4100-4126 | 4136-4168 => 0.98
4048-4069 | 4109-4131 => 1.07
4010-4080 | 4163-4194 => 1.05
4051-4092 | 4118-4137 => 1.07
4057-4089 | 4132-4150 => 1.02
